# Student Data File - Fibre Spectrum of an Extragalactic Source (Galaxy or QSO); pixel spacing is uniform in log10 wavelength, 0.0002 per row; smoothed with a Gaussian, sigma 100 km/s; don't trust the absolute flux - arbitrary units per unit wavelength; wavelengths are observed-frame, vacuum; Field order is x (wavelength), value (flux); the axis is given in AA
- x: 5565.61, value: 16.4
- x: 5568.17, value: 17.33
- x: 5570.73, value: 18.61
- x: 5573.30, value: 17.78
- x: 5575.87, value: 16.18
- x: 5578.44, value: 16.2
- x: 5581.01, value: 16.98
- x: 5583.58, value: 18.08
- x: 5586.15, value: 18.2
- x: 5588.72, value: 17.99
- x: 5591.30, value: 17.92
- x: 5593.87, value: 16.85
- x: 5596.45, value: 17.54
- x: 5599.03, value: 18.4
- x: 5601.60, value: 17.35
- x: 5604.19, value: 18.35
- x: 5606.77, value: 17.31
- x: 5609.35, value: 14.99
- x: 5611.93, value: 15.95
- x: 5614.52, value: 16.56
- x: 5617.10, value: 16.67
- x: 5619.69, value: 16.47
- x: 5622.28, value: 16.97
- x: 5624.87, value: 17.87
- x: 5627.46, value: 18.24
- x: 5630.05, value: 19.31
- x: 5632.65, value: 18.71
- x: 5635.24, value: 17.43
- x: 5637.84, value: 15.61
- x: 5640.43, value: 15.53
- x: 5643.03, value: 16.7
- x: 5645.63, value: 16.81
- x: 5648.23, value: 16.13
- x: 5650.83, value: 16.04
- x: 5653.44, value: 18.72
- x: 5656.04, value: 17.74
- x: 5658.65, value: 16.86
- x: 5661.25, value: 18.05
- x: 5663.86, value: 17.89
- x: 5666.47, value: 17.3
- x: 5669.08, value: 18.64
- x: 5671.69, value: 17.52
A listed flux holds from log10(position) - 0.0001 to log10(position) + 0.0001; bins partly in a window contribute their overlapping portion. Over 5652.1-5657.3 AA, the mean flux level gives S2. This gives 18.2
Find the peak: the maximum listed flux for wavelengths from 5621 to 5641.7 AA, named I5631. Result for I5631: 19.31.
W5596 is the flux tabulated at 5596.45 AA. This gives 17.54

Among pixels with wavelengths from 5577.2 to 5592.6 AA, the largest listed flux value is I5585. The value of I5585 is 18.2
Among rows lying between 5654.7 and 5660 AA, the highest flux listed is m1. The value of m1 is 17.74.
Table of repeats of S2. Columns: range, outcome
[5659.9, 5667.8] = 17.8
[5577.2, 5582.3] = 16.6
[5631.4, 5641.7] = 16.8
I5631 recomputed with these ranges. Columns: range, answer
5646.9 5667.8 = 18.72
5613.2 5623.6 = 16.97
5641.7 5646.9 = 16.81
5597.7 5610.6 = 18.4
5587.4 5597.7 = 17.99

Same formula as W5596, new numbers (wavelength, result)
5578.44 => 16.2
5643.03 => 16.7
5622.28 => 16.97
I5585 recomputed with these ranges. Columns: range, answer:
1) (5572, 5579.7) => 17.78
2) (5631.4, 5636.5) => 18.71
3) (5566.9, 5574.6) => 18.61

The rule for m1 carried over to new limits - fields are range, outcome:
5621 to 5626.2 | 17.87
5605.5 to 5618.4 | 17.31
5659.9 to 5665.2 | 18.05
